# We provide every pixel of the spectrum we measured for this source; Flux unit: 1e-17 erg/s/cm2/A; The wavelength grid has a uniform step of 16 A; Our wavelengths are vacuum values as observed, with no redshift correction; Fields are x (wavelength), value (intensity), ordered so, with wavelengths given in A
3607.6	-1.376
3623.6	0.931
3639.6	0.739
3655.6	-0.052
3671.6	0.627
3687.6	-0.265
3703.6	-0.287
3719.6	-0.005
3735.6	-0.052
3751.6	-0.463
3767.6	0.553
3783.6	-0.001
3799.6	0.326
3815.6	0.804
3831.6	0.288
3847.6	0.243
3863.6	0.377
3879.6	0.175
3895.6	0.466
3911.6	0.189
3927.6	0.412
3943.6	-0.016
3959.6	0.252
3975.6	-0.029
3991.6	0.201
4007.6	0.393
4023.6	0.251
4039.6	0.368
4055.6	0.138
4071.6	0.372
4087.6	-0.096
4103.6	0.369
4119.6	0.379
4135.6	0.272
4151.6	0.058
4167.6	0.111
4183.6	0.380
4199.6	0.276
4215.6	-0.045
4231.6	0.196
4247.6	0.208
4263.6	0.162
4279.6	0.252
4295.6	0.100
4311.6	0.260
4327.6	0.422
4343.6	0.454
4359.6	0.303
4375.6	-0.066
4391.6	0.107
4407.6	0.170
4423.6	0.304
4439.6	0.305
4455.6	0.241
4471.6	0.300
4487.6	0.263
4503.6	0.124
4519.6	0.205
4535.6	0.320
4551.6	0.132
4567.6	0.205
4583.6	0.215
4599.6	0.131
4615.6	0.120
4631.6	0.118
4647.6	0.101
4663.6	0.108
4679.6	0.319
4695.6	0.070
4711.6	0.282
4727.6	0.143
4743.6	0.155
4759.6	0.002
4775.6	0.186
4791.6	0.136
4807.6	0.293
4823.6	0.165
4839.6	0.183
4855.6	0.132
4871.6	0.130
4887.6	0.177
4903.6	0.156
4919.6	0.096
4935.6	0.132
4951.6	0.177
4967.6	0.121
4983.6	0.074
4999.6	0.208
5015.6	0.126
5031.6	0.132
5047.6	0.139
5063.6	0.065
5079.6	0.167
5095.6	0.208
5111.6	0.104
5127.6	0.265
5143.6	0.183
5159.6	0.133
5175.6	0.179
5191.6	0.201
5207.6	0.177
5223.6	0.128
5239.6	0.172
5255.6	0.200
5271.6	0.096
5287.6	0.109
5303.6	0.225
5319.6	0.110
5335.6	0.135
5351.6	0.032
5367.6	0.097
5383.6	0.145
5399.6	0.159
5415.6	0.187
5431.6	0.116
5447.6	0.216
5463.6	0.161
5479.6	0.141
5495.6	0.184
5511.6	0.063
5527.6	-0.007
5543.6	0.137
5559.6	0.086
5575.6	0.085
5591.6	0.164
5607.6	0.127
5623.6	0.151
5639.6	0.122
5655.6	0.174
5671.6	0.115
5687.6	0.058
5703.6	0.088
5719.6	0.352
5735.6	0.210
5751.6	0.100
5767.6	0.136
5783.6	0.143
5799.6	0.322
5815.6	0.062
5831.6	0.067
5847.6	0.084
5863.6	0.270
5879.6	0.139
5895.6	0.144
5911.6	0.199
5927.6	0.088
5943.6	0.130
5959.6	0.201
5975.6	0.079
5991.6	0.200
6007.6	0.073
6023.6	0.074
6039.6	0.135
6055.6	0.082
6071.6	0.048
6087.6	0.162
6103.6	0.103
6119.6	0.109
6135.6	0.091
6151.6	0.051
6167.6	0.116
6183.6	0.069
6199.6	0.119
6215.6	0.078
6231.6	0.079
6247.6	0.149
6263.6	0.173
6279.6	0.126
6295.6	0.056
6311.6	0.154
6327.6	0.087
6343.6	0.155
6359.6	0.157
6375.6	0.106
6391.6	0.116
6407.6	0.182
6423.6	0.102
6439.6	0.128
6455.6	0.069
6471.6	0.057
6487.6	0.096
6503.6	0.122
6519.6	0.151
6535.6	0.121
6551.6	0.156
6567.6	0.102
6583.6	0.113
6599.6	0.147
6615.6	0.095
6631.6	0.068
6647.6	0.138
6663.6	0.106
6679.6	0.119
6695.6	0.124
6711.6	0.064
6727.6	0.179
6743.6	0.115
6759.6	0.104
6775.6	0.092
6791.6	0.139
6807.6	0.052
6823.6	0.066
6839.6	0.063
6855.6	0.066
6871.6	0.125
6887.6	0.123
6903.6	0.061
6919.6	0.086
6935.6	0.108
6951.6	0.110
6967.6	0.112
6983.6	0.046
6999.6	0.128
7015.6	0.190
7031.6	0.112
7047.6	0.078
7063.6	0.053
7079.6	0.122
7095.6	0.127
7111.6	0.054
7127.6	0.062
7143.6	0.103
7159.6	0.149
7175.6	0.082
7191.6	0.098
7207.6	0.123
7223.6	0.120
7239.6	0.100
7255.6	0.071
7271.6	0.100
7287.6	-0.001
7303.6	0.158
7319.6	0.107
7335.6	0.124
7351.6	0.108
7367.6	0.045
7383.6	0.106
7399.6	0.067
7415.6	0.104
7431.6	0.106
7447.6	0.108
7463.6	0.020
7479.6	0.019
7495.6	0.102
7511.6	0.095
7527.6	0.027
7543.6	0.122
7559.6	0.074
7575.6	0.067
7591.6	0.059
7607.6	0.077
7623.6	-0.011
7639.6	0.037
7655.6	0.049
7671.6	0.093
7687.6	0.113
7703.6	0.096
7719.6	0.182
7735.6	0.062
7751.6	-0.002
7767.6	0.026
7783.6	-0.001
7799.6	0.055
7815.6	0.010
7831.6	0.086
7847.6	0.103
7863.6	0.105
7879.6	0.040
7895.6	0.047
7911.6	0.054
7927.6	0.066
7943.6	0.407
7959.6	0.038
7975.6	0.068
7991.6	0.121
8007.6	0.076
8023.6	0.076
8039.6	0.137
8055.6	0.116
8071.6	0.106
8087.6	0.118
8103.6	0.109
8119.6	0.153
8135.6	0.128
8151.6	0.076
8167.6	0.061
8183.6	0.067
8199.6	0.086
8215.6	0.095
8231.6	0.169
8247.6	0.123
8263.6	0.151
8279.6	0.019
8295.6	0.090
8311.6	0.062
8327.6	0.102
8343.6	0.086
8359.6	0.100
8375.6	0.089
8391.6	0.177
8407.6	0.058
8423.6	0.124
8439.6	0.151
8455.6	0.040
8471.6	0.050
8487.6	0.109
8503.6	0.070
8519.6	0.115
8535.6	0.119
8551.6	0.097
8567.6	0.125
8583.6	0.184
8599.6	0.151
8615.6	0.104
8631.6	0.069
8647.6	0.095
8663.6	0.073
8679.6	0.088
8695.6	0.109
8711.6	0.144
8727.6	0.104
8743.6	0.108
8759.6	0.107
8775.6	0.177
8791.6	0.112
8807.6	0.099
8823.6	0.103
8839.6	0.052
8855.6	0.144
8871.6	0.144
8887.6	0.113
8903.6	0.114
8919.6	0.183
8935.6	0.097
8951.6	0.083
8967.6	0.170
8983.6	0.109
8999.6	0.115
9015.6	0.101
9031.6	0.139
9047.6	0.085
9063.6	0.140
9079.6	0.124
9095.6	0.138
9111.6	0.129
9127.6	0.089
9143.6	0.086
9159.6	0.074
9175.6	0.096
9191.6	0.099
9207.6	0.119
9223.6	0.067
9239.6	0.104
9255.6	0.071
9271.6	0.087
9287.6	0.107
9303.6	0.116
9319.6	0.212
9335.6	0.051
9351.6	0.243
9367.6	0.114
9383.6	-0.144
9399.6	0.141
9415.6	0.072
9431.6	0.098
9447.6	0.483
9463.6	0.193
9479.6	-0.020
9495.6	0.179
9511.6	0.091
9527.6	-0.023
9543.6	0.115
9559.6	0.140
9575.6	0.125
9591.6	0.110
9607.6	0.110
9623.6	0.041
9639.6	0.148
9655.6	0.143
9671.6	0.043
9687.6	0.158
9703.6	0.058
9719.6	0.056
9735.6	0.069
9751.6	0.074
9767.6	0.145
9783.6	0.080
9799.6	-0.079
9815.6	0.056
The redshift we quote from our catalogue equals 1.13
